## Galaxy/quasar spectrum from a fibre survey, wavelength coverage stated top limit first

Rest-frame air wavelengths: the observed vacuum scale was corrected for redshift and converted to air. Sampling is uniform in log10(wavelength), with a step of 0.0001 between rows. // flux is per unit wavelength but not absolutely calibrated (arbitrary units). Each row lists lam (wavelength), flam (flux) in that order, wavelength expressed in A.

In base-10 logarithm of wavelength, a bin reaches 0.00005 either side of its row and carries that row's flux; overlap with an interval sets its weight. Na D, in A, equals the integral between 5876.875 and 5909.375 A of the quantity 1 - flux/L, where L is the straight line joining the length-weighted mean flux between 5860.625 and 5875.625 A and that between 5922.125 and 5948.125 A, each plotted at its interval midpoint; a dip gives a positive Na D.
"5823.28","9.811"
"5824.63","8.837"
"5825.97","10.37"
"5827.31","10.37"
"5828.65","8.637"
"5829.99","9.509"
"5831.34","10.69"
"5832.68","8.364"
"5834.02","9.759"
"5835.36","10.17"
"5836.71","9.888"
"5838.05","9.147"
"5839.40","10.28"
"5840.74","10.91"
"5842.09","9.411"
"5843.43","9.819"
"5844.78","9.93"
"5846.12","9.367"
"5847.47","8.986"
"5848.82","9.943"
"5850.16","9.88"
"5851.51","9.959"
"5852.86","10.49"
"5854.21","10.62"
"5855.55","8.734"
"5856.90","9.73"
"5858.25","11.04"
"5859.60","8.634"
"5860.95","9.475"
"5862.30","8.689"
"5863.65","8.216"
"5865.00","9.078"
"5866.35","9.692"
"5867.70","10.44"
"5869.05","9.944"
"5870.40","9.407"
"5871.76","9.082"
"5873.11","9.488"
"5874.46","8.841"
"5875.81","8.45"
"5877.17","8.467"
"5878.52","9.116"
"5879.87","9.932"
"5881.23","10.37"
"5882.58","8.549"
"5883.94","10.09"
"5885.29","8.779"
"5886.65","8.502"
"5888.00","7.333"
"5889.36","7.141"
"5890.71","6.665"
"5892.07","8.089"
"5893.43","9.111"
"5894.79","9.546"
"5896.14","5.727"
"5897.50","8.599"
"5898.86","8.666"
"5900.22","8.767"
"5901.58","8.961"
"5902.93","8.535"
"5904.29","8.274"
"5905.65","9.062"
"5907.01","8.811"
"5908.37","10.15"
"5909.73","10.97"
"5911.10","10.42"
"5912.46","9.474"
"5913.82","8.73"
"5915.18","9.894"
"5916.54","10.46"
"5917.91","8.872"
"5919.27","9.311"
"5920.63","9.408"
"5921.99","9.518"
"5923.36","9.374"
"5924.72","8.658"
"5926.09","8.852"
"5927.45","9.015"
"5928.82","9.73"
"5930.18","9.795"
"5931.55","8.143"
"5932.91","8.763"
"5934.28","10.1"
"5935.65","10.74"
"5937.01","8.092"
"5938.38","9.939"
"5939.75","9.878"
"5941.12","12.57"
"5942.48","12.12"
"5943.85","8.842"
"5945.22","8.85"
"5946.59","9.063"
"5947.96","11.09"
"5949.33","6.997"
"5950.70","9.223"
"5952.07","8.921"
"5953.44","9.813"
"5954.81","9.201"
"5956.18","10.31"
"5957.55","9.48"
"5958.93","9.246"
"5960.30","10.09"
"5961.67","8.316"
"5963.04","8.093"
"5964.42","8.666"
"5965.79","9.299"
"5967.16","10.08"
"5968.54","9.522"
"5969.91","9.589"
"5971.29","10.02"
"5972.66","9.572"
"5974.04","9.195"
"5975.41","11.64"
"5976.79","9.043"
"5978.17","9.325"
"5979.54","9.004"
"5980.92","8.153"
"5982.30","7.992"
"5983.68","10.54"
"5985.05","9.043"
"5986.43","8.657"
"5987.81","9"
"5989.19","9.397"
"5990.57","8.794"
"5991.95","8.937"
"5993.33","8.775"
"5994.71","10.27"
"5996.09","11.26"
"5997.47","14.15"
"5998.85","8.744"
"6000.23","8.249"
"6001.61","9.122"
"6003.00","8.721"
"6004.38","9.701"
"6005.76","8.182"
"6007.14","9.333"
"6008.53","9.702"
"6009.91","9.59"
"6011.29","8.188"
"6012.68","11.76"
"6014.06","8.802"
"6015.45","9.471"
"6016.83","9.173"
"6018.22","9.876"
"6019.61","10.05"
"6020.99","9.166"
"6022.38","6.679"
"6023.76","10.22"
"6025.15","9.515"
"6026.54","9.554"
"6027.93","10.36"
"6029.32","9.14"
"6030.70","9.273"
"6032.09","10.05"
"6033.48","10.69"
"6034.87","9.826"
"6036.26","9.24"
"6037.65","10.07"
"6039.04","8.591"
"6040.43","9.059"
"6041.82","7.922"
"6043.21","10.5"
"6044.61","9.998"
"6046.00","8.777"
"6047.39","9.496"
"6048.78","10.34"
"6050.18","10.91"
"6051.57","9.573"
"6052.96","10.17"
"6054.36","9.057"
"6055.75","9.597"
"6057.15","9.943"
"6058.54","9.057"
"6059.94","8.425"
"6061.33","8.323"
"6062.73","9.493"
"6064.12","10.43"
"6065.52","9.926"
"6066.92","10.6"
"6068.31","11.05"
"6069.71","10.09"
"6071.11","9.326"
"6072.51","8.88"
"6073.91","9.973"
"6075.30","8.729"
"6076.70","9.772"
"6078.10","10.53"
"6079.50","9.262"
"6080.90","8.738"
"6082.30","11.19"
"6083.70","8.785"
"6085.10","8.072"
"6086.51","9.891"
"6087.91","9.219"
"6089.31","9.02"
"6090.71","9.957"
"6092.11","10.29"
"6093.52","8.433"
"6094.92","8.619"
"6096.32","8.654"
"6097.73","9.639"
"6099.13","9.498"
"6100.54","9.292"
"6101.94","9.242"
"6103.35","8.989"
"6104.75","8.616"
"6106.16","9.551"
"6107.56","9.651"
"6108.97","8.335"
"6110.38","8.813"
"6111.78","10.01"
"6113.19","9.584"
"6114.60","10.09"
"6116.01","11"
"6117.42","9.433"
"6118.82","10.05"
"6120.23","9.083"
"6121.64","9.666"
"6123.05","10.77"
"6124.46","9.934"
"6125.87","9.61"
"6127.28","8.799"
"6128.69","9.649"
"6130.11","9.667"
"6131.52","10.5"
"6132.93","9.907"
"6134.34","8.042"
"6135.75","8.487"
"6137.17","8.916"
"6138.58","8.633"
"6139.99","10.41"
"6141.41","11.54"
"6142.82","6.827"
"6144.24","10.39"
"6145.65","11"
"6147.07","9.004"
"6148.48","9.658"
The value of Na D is 2.6 A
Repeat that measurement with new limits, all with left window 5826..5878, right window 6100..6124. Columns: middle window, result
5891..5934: 2.2 A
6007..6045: 0.3 A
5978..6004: 0.5 A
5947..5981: 0.7 A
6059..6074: -0.2 A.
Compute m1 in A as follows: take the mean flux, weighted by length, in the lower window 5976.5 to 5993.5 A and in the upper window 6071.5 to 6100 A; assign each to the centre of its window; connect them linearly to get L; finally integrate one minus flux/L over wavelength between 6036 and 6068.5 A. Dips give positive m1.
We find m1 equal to -1.3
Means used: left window 8.98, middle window 9.59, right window 9.36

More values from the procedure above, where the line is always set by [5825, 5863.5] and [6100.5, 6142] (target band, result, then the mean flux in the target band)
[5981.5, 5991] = 0.6 A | 9.06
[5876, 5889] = 1.0 A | 8.94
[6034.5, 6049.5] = 0.3 A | 9.43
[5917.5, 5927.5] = 0.5 A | 9.15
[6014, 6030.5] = 0.4 A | 9.35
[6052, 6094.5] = 0.2 A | 9.54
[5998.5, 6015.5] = 0.7 A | 9.2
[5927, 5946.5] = -0.2 A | 9.74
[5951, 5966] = 0.7 A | 9.22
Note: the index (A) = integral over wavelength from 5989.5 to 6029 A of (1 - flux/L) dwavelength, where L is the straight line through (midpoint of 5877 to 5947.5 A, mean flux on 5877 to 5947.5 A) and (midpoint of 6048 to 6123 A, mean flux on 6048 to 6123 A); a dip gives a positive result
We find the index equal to -0.5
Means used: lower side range 9.18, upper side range 9.54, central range 9.51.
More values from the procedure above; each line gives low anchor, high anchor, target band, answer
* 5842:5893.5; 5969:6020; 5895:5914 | 0.7 A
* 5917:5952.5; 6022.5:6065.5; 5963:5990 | 0.5 A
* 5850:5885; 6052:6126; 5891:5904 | 1.5 A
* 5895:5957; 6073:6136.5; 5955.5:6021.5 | -0.4 A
